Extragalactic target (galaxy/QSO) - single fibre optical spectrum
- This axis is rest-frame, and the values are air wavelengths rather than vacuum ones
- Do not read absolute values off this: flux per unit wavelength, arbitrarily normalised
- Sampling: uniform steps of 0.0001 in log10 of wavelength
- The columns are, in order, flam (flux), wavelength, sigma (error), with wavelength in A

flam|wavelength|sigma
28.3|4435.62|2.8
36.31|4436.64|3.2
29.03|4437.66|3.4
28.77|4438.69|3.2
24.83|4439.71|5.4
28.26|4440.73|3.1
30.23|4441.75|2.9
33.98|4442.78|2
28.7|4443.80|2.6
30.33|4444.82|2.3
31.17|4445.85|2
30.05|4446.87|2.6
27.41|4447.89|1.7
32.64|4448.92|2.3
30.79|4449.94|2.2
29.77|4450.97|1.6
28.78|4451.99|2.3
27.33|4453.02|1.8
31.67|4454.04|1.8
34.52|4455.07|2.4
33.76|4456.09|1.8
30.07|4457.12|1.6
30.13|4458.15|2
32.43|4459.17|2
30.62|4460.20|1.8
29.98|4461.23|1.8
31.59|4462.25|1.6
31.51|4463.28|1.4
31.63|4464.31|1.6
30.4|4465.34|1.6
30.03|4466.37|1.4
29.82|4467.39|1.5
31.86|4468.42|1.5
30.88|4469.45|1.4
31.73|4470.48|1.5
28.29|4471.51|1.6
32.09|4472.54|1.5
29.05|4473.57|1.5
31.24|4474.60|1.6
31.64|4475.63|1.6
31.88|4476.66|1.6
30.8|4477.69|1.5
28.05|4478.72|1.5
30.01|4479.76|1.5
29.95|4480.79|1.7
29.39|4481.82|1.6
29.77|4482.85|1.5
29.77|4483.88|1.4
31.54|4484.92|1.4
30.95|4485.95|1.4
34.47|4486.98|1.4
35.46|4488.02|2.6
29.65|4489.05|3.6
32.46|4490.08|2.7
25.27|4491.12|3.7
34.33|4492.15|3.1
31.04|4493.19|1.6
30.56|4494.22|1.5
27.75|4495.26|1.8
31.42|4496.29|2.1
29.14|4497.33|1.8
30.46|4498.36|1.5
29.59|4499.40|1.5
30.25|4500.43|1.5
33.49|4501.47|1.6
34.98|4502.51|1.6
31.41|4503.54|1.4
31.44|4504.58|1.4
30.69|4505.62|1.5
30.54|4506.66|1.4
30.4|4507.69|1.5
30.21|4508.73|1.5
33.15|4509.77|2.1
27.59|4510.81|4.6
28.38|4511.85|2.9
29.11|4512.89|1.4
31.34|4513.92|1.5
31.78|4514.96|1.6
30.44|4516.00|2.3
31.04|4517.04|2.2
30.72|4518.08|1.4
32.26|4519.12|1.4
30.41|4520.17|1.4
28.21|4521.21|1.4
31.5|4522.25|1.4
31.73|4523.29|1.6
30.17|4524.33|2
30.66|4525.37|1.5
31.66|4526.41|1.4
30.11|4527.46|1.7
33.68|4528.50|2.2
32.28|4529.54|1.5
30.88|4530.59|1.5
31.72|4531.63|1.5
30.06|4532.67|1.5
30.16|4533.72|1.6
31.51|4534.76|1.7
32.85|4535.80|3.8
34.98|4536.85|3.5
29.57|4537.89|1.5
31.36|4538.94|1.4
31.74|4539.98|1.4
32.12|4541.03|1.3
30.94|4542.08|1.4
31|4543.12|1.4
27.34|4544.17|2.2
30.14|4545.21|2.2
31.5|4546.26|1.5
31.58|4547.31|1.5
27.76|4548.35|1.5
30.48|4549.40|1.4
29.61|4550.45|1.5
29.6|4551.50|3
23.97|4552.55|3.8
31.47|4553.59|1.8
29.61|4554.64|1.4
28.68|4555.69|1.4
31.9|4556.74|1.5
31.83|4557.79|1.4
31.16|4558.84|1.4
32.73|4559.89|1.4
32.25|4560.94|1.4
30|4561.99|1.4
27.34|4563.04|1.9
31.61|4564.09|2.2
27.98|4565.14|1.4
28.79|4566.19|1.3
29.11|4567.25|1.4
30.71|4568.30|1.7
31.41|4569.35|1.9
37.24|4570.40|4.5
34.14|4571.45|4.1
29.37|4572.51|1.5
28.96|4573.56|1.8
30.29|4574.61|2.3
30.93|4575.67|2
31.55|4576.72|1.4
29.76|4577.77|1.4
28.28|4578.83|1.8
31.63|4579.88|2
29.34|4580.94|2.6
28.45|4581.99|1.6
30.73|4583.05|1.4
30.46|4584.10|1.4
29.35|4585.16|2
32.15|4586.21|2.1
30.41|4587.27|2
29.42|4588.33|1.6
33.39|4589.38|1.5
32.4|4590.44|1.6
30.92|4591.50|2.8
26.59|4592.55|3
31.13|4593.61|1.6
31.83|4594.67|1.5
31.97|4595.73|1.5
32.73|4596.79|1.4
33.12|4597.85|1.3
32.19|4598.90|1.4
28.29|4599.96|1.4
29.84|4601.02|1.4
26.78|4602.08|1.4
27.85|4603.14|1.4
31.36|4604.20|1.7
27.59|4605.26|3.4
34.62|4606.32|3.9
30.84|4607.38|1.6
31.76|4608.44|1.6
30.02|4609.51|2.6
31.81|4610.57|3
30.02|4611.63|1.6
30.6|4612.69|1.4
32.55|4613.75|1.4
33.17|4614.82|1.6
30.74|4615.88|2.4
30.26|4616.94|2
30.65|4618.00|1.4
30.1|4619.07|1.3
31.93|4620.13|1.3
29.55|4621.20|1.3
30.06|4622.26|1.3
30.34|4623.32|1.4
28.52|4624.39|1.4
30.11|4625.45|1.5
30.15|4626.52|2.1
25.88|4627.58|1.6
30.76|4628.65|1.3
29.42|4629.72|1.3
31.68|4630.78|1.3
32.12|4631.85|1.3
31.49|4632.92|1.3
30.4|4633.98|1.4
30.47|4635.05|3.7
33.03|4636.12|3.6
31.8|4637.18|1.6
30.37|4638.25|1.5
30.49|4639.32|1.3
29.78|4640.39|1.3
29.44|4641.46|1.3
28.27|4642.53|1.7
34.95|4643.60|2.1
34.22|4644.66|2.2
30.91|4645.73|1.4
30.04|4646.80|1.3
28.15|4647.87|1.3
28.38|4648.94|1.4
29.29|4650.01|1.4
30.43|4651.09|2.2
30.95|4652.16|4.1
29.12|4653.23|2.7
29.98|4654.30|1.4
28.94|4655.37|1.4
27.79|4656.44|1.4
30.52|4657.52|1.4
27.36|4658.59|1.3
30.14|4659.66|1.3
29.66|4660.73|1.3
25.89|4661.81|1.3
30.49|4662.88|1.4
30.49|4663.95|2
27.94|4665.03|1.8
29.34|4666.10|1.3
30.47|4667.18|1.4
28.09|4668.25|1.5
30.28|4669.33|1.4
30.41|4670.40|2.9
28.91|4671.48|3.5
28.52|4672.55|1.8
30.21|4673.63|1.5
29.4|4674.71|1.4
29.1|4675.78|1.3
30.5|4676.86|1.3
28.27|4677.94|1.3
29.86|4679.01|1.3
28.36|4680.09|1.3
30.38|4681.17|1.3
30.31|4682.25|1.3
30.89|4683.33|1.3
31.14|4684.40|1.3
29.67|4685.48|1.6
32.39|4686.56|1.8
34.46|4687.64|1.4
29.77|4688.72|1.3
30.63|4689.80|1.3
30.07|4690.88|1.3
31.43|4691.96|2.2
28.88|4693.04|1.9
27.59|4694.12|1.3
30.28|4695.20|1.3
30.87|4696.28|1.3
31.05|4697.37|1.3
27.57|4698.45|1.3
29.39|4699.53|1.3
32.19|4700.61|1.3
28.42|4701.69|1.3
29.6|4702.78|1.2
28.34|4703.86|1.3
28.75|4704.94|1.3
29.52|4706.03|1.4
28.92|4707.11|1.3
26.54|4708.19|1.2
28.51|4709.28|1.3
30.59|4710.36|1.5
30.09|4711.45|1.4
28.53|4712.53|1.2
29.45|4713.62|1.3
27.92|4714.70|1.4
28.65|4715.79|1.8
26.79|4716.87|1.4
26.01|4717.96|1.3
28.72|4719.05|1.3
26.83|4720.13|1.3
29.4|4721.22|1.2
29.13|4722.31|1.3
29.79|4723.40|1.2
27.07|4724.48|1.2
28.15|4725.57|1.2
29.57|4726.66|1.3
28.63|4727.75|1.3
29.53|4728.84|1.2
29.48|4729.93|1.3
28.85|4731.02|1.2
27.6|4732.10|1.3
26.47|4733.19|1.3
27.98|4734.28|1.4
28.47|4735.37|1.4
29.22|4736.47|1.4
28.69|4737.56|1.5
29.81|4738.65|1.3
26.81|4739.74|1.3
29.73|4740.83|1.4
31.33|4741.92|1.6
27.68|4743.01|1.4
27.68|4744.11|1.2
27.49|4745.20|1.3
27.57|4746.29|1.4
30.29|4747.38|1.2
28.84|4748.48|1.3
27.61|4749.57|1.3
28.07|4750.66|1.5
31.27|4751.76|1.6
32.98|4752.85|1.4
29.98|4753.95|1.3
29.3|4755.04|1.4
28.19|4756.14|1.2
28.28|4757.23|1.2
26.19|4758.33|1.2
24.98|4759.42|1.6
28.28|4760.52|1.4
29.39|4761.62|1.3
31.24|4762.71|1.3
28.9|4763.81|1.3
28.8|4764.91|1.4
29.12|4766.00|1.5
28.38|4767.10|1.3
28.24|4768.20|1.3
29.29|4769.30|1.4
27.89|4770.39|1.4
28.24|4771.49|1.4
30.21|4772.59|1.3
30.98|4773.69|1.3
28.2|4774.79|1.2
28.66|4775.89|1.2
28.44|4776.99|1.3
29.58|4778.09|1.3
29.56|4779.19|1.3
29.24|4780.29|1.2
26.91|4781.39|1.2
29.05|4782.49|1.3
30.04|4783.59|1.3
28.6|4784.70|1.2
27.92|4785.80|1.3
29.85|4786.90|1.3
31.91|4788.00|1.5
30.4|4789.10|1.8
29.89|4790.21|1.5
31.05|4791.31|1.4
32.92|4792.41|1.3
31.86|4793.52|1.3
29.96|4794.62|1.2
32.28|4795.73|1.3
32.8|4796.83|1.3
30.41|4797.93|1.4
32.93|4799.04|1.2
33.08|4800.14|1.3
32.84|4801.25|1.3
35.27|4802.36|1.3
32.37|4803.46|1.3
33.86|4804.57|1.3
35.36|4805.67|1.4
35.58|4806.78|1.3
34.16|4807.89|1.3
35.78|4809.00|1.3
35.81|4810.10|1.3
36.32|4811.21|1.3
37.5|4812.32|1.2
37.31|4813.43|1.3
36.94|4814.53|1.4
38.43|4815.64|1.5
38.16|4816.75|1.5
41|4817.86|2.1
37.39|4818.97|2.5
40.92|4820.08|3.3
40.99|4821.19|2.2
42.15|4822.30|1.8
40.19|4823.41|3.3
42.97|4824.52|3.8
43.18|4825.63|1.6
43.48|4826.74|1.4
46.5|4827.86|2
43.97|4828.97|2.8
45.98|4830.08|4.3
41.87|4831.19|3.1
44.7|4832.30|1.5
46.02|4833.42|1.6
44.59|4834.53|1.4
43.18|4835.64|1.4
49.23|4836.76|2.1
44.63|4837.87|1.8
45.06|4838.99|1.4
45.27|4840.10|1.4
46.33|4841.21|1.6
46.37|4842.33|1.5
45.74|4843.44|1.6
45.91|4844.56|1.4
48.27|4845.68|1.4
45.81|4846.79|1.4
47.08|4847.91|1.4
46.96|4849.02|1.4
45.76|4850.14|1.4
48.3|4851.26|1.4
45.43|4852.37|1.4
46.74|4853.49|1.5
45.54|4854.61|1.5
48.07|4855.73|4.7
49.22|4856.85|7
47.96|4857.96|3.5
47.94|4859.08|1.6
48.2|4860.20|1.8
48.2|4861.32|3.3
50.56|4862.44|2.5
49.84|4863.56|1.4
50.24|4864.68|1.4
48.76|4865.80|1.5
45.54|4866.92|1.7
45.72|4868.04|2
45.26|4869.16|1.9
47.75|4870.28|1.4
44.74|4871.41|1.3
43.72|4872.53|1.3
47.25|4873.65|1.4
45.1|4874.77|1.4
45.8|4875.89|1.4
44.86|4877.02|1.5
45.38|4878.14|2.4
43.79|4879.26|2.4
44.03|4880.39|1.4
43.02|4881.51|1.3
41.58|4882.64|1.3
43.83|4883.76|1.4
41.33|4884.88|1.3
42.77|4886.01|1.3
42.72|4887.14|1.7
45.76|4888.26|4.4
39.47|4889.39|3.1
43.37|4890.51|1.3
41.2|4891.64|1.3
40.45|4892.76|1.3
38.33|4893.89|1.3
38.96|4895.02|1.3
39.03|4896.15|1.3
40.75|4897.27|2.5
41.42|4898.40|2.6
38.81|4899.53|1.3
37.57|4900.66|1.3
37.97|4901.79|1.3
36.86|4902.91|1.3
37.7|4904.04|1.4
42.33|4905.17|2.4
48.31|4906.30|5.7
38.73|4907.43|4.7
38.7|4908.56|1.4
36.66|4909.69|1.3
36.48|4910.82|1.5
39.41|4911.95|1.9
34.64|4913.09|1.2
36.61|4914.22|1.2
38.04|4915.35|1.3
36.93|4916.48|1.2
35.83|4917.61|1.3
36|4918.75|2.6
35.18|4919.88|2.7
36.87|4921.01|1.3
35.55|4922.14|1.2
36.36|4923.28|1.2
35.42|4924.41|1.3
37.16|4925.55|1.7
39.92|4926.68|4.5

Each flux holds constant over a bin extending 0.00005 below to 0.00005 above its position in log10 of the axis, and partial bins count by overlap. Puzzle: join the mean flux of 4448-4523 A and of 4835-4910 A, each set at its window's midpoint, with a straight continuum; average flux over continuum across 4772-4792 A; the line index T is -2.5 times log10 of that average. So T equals 0.36 mag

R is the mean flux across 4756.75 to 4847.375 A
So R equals 35.5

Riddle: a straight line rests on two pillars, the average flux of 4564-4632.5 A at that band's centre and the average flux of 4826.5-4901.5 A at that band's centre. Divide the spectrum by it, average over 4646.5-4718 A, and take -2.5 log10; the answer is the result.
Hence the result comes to 0.19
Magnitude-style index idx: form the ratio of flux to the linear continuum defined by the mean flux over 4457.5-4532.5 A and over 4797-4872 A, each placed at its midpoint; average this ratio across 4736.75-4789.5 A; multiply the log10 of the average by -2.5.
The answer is 0.36 mag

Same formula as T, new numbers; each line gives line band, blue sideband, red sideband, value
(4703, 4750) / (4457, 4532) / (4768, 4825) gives 0.14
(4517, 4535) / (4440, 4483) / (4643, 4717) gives -0.03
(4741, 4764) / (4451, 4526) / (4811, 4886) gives 0.38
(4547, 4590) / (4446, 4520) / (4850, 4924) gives 0.10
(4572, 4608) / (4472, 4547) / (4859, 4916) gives 0.10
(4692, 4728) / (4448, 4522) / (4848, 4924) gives 0.28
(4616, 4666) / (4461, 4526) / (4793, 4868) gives 0.19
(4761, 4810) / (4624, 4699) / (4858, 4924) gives 0.18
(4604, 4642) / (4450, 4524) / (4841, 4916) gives 0.15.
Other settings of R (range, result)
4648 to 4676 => 29.3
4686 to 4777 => 29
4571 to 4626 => 30.6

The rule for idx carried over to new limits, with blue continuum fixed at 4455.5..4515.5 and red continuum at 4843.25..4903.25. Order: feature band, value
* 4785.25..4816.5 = 0.25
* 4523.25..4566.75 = 0.08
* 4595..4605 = 0.15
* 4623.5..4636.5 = 0.19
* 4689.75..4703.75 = 0.27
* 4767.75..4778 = 0.38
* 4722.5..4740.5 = 0.35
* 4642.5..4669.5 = 0.23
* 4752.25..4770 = 0.37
